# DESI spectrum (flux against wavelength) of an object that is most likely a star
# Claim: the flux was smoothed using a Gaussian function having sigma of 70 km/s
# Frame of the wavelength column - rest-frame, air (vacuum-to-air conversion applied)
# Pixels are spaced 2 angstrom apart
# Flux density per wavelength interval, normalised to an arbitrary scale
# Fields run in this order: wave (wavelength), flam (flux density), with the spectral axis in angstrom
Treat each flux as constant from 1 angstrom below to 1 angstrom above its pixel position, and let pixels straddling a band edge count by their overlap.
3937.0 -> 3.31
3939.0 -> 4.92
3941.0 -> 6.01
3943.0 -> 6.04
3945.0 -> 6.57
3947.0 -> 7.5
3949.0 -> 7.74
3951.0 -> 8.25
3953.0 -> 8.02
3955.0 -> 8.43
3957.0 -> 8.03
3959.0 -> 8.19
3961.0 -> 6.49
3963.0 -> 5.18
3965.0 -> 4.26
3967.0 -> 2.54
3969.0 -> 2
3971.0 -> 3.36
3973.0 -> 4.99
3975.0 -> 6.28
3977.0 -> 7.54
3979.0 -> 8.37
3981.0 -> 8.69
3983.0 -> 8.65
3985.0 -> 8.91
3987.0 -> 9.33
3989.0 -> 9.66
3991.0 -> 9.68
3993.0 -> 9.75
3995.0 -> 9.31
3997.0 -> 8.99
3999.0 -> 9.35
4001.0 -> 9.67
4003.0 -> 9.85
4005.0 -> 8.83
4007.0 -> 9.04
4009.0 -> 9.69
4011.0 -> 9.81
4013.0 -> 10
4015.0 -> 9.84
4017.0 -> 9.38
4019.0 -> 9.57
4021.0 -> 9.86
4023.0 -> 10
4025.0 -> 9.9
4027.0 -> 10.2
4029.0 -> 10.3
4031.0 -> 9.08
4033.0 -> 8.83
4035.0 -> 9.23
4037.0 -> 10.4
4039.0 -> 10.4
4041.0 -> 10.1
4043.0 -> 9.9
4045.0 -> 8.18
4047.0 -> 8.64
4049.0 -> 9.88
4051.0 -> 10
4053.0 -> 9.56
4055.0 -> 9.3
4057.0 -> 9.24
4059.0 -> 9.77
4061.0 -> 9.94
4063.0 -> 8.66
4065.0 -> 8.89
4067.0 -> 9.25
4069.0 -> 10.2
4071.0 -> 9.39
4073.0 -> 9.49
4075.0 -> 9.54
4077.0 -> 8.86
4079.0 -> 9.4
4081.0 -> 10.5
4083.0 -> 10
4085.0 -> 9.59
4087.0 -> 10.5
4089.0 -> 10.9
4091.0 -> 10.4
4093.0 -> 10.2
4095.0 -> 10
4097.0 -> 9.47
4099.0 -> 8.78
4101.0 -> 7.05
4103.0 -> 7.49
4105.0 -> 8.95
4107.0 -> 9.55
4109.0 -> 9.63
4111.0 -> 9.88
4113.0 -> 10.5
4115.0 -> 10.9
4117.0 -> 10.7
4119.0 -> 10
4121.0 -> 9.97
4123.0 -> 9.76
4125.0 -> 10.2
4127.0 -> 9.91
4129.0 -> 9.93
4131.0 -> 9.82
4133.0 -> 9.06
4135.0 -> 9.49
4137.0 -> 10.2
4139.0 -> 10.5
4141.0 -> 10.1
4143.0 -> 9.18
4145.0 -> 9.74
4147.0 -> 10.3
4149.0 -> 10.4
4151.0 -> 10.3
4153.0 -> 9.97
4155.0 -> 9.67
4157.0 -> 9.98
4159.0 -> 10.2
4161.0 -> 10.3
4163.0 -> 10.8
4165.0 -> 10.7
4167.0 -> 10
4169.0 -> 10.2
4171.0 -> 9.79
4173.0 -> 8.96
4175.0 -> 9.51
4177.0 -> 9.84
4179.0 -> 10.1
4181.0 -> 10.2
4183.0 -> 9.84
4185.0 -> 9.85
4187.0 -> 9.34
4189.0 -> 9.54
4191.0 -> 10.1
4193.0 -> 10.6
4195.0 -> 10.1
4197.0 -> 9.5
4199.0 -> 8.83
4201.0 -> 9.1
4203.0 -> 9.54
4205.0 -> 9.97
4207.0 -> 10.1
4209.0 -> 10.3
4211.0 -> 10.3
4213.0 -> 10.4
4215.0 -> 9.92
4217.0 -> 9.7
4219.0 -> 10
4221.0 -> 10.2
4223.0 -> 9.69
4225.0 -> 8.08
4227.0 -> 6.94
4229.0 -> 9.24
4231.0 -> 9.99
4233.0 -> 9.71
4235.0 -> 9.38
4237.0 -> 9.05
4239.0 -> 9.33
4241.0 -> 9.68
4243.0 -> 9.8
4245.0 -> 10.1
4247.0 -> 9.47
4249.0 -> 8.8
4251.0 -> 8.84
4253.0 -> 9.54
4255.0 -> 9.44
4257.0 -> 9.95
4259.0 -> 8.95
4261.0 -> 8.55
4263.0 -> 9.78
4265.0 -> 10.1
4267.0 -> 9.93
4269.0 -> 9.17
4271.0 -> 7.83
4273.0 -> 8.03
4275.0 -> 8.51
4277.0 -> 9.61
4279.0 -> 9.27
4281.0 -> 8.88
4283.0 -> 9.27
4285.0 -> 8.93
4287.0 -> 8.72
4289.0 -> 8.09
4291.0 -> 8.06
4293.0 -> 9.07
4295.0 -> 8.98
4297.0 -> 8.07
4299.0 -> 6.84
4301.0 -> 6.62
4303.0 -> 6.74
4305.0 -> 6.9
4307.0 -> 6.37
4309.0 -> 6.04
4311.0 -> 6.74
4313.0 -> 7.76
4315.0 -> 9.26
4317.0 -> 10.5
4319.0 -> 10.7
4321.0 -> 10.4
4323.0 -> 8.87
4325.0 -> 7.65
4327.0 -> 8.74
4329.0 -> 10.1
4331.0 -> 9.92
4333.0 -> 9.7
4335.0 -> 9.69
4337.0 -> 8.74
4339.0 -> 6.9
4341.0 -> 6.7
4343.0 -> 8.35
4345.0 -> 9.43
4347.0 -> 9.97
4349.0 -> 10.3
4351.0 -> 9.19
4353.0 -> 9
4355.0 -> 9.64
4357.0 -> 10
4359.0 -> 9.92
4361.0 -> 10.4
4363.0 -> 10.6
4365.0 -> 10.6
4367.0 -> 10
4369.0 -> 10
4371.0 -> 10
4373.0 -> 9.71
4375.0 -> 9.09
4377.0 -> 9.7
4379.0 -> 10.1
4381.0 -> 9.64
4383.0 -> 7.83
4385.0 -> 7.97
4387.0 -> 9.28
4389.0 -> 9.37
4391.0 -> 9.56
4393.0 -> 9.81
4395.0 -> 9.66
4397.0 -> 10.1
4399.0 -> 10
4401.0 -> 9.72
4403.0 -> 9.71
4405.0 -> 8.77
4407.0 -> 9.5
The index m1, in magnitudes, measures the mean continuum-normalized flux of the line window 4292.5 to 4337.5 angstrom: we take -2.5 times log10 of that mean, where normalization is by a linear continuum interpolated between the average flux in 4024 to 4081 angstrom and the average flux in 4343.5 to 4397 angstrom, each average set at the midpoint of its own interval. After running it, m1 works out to 0.14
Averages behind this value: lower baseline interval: 9.54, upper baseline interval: 9.64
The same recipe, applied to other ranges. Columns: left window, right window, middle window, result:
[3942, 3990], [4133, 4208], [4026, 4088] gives -0.17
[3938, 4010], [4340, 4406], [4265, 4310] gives 0.11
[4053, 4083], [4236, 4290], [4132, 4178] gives -0.07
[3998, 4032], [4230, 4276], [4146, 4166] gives -0.09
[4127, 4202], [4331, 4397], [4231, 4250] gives 0.02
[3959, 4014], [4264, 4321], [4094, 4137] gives -0.19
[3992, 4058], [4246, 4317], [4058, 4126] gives -0.04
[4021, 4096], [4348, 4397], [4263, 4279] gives 0.07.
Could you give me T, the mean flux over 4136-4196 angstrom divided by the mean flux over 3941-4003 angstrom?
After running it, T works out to 1.4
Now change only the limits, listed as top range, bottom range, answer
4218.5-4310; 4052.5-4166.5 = 0.90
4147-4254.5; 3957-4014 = 1.25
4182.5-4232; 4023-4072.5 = 1.01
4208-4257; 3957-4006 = 1.27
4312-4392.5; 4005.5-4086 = 0.98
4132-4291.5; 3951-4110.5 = 1.08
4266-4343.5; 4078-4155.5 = 0.86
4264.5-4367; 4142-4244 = 0.90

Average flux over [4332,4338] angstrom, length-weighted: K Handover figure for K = 9.38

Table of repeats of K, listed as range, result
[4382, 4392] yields 8.8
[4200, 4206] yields 9.54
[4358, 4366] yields 10.4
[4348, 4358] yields 9.63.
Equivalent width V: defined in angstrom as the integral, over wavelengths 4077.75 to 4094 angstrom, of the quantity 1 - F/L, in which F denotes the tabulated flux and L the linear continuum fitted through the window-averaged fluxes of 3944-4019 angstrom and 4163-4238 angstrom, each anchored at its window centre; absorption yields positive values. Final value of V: -2.6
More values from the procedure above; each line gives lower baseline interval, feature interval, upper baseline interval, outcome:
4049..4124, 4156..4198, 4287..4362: -3.23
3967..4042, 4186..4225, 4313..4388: -2.81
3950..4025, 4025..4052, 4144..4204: -3.21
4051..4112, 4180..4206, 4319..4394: -0.78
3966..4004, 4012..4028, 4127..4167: -3.14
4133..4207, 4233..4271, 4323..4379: 1.09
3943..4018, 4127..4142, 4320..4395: -2.45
